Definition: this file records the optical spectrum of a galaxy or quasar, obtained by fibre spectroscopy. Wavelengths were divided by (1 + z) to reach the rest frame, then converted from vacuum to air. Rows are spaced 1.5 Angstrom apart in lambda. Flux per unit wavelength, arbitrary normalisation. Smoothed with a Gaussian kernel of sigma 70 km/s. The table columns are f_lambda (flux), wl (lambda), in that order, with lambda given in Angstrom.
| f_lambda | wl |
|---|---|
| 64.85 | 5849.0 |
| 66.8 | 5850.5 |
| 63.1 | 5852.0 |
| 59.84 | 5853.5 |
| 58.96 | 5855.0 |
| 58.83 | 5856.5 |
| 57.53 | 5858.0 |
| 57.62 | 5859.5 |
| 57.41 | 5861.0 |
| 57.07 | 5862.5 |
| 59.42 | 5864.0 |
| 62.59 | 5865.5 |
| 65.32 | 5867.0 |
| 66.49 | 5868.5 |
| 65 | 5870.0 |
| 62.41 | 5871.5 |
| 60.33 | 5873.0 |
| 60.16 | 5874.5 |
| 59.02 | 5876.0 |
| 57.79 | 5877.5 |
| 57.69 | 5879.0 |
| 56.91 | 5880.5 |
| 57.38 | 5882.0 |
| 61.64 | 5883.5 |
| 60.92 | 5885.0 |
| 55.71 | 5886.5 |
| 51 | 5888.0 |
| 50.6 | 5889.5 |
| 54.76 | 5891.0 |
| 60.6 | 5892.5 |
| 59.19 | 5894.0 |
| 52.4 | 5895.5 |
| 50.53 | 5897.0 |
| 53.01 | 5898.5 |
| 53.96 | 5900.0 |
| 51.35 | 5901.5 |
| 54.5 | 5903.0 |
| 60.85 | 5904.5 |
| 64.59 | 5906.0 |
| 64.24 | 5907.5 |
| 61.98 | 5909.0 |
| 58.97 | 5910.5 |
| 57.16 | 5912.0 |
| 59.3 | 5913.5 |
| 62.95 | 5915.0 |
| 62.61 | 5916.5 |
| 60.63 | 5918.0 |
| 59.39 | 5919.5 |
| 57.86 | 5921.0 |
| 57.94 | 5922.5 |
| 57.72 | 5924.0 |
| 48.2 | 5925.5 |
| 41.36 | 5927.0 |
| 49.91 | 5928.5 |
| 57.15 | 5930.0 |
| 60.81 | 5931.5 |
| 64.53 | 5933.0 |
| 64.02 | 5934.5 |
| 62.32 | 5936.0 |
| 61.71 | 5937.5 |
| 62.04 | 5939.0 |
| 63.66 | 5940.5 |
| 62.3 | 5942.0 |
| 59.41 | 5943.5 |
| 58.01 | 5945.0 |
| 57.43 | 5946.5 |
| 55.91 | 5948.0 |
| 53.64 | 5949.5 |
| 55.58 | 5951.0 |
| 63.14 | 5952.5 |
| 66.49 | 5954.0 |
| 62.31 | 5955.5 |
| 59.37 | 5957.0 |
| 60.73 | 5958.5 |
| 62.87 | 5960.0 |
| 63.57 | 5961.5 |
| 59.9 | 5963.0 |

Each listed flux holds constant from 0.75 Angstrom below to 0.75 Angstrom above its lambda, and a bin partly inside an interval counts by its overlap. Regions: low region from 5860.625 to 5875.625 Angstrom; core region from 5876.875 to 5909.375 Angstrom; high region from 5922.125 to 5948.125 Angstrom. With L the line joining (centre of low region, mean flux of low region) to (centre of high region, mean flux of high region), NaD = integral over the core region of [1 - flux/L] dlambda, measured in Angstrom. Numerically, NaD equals 1.9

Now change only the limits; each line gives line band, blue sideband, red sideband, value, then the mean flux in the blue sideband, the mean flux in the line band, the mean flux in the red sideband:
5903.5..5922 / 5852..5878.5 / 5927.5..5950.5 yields -0.33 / 60.4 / 60.8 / 59.3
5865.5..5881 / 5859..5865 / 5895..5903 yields -1.33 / 58.1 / 61.3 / 52.5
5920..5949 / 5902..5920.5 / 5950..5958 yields 1.35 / 60.4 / 58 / 61.1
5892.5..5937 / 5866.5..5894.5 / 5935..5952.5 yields 1.24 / 59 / 57.6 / 59.5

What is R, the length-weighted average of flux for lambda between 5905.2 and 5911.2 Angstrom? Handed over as 62.5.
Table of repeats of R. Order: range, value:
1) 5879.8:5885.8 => 59.2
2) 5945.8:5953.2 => 57.1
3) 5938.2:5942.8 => 62.6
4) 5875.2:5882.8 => 57.8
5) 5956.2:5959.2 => 60.1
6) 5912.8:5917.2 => 61.6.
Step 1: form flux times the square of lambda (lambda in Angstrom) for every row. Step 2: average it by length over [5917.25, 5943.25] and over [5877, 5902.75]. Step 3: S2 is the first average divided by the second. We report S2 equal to 1.1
